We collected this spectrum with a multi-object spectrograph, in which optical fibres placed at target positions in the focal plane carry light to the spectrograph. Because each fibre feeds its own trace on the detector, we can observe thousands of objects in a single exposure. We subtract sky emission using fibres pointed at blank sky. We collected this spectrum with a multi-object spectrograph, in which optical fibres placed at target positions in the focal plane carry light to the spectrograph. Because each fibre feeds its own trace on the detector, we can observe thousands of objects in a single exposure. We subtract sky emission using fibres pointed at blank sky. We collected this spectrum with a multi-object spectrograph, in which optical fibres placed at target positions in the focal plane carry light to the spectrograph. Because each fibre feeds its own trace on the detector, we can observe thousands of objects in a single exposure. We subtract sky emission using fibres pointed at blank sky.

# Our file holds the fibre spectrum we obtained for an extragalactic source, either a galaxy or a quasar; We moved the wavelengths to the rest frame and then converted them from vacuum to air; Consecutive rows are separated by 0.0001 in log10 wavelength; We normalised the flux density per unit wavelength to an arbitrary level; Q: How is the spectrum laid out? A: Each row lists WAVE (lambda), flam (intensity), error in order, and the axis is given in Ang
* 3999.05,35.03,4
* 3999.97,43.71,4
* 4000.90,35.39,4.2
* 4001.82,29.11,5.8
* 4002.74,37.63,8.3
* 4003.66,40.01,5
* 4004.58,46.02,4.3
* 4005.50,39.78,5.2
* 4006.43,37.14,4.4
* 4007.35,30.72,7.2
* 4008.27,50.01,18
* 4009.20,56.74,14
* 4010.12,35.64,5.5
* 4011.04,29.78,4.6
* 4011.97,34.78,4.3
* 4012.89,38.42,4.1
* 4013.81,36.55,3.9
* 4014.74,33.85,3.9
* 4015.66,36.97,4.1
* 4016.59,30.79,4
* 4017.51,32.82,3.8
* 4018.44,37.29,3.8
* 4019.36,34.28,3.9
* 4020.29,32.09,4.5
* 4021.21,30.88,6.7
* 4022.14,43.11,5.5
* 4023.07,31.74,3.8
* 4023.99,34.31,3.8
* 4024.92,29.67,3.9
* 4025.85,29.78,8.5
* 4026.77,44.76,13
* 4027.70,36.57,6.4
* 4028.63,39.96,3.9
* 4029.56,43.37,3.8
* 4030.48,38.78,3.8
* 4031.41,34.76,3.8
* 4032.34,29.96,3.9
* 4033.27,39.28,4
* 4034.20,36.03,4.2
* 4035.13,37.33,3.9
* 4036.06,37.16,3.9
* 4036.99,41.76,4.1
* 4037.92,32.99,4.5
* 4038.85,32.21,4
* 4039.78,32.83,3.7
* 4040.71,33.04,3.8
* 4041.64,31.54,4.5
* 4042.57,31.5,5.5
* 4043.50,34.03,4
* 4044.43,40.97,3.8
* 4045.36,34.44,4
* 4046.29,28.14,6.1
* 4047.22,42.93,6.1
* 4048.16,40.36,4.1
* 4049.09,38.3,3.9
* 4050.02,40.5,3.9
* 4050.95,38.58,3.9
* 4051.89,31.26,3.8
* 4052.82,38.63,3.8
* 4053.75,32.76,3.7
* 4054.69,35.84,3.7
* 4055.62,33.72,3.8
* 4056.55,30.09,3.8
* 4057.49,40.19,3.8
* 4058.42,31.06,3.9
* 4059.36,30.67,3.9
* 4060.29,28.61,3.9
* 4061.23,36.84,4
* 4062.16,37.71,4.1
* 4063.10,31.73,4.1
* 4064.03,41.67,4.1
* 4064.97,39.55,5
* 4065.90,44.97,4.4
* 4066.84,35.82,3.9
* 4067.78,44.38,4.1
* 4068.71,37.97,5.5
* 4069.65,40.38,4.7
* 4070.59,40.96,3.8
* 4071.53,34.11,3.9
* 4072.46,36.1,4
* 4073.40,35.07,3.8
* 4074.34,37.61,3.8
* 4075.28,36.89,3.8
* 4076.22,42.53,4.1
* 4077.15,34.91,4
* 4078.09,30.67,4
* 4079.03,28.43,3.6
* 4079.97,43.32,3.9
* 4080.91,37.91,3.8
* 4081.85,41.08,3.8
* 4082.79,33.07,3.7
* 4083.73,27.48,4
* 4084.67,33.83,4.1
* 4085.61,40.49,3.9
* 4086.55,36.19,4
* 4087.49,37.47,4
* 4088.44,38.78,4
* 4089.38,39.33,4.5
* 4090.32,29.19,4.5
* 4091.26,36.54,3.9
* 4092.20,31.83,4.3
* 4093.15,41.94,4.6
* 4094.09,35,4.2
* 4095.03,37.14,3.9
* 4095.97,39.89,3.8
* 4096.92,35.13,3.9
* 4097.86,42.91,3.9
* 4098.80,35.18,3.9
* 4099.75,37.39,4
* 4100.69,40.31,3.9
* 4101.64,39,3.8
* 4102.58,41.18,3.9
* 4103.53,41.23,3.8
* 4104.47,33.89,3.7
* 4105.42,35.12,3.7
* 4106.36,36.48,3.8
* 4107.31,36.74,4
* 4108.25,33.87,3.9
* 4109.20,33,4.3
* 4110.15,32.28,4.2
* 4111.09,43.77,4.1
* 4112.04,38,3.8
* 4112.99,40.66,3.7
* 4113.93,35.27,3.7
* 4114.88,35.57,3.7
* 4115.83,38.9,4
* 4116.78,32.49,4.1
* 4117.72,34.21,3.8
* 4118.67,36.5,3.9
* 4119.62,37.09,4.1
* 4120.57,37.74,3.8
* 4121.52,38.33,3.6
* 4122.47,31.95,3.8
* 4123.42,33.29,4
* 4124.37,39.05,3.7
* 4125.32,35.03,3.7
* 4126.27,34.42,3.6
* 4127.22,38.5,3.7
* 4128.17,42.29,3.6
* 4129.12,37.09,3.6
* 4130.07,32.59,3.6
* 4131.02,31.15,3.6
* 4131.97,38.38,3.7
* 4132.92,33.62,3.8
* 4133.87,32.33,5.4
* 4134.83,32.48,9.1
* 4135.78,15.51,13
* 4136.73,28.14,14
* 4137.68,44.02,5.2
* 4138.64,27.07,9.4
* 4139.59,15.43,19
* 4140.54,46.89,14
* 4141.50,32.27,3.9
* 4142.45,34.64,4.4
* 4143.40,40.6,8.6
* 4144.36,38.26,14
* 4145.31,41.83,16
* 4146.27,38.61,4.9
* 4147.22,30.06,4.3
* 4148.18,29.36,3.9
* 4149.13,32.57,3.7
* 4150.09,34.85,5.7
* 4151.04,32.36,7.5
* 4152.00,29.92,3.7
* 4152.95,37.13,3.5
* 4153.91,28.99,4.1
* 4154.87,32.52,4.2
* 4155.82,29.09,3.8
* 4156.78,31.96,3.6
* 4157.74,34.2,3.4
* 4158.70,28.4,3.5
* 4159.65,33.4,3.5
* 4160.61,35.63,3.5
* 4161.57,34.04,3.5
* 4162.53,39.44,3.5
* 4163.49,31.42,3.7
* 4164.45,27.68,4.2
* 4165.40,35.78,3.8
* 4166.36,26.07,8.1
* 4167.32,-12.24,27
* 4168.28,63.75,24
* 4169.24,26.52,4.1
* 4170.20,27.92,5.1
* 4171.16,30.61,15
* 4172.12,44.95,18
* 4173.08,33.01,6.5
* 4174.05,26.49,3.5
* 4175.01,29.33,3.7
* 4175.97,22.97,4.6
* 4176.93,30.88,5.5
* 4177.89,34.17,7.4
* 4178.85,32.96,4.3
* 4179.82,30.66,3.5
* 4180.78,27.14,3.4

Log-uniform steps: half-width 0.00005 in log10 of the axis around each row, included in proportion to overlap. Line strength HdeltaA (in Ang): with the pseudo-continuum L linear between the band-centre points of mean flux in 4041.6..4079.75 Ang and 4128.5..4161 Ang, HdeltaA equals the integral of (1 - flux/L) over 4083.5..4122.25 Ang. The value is -2.4 Ang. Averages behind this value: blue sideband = 36.3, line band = 36.8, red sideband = 33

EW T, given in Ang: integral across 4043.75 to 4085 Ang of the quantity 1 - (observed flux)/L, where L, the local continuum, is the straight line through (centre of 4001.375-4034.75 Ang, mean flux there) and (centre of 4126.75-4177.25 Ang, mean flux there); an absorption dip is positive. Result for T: -1.3 Ang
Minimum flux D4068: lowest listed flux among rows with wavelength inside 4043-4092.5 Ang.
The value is 27.48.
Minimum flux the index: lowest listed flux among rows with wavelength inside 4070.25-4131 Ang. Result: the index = 27.48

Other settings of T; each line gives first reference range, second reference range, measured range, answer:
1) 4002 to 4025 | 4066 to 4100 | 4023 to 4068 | 1.1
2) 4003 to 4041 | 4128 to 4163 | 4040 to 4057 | 0.3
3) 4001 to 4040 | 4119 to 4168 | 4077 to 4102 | -1.4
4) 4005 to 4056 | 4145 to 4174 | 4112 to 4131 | -1.7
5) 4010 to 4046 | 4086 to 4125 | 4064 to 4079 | -0.8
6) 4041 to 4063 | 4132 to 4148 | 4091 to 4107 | -1.7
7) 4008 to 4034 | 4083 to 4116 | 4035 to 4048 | 0.5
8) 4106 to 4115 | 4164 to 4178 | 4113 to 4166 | -1.2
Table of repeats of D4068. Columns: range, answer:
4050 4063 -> 28.61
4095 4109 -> 33.87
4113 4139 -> 15.51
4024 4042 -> 29.67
